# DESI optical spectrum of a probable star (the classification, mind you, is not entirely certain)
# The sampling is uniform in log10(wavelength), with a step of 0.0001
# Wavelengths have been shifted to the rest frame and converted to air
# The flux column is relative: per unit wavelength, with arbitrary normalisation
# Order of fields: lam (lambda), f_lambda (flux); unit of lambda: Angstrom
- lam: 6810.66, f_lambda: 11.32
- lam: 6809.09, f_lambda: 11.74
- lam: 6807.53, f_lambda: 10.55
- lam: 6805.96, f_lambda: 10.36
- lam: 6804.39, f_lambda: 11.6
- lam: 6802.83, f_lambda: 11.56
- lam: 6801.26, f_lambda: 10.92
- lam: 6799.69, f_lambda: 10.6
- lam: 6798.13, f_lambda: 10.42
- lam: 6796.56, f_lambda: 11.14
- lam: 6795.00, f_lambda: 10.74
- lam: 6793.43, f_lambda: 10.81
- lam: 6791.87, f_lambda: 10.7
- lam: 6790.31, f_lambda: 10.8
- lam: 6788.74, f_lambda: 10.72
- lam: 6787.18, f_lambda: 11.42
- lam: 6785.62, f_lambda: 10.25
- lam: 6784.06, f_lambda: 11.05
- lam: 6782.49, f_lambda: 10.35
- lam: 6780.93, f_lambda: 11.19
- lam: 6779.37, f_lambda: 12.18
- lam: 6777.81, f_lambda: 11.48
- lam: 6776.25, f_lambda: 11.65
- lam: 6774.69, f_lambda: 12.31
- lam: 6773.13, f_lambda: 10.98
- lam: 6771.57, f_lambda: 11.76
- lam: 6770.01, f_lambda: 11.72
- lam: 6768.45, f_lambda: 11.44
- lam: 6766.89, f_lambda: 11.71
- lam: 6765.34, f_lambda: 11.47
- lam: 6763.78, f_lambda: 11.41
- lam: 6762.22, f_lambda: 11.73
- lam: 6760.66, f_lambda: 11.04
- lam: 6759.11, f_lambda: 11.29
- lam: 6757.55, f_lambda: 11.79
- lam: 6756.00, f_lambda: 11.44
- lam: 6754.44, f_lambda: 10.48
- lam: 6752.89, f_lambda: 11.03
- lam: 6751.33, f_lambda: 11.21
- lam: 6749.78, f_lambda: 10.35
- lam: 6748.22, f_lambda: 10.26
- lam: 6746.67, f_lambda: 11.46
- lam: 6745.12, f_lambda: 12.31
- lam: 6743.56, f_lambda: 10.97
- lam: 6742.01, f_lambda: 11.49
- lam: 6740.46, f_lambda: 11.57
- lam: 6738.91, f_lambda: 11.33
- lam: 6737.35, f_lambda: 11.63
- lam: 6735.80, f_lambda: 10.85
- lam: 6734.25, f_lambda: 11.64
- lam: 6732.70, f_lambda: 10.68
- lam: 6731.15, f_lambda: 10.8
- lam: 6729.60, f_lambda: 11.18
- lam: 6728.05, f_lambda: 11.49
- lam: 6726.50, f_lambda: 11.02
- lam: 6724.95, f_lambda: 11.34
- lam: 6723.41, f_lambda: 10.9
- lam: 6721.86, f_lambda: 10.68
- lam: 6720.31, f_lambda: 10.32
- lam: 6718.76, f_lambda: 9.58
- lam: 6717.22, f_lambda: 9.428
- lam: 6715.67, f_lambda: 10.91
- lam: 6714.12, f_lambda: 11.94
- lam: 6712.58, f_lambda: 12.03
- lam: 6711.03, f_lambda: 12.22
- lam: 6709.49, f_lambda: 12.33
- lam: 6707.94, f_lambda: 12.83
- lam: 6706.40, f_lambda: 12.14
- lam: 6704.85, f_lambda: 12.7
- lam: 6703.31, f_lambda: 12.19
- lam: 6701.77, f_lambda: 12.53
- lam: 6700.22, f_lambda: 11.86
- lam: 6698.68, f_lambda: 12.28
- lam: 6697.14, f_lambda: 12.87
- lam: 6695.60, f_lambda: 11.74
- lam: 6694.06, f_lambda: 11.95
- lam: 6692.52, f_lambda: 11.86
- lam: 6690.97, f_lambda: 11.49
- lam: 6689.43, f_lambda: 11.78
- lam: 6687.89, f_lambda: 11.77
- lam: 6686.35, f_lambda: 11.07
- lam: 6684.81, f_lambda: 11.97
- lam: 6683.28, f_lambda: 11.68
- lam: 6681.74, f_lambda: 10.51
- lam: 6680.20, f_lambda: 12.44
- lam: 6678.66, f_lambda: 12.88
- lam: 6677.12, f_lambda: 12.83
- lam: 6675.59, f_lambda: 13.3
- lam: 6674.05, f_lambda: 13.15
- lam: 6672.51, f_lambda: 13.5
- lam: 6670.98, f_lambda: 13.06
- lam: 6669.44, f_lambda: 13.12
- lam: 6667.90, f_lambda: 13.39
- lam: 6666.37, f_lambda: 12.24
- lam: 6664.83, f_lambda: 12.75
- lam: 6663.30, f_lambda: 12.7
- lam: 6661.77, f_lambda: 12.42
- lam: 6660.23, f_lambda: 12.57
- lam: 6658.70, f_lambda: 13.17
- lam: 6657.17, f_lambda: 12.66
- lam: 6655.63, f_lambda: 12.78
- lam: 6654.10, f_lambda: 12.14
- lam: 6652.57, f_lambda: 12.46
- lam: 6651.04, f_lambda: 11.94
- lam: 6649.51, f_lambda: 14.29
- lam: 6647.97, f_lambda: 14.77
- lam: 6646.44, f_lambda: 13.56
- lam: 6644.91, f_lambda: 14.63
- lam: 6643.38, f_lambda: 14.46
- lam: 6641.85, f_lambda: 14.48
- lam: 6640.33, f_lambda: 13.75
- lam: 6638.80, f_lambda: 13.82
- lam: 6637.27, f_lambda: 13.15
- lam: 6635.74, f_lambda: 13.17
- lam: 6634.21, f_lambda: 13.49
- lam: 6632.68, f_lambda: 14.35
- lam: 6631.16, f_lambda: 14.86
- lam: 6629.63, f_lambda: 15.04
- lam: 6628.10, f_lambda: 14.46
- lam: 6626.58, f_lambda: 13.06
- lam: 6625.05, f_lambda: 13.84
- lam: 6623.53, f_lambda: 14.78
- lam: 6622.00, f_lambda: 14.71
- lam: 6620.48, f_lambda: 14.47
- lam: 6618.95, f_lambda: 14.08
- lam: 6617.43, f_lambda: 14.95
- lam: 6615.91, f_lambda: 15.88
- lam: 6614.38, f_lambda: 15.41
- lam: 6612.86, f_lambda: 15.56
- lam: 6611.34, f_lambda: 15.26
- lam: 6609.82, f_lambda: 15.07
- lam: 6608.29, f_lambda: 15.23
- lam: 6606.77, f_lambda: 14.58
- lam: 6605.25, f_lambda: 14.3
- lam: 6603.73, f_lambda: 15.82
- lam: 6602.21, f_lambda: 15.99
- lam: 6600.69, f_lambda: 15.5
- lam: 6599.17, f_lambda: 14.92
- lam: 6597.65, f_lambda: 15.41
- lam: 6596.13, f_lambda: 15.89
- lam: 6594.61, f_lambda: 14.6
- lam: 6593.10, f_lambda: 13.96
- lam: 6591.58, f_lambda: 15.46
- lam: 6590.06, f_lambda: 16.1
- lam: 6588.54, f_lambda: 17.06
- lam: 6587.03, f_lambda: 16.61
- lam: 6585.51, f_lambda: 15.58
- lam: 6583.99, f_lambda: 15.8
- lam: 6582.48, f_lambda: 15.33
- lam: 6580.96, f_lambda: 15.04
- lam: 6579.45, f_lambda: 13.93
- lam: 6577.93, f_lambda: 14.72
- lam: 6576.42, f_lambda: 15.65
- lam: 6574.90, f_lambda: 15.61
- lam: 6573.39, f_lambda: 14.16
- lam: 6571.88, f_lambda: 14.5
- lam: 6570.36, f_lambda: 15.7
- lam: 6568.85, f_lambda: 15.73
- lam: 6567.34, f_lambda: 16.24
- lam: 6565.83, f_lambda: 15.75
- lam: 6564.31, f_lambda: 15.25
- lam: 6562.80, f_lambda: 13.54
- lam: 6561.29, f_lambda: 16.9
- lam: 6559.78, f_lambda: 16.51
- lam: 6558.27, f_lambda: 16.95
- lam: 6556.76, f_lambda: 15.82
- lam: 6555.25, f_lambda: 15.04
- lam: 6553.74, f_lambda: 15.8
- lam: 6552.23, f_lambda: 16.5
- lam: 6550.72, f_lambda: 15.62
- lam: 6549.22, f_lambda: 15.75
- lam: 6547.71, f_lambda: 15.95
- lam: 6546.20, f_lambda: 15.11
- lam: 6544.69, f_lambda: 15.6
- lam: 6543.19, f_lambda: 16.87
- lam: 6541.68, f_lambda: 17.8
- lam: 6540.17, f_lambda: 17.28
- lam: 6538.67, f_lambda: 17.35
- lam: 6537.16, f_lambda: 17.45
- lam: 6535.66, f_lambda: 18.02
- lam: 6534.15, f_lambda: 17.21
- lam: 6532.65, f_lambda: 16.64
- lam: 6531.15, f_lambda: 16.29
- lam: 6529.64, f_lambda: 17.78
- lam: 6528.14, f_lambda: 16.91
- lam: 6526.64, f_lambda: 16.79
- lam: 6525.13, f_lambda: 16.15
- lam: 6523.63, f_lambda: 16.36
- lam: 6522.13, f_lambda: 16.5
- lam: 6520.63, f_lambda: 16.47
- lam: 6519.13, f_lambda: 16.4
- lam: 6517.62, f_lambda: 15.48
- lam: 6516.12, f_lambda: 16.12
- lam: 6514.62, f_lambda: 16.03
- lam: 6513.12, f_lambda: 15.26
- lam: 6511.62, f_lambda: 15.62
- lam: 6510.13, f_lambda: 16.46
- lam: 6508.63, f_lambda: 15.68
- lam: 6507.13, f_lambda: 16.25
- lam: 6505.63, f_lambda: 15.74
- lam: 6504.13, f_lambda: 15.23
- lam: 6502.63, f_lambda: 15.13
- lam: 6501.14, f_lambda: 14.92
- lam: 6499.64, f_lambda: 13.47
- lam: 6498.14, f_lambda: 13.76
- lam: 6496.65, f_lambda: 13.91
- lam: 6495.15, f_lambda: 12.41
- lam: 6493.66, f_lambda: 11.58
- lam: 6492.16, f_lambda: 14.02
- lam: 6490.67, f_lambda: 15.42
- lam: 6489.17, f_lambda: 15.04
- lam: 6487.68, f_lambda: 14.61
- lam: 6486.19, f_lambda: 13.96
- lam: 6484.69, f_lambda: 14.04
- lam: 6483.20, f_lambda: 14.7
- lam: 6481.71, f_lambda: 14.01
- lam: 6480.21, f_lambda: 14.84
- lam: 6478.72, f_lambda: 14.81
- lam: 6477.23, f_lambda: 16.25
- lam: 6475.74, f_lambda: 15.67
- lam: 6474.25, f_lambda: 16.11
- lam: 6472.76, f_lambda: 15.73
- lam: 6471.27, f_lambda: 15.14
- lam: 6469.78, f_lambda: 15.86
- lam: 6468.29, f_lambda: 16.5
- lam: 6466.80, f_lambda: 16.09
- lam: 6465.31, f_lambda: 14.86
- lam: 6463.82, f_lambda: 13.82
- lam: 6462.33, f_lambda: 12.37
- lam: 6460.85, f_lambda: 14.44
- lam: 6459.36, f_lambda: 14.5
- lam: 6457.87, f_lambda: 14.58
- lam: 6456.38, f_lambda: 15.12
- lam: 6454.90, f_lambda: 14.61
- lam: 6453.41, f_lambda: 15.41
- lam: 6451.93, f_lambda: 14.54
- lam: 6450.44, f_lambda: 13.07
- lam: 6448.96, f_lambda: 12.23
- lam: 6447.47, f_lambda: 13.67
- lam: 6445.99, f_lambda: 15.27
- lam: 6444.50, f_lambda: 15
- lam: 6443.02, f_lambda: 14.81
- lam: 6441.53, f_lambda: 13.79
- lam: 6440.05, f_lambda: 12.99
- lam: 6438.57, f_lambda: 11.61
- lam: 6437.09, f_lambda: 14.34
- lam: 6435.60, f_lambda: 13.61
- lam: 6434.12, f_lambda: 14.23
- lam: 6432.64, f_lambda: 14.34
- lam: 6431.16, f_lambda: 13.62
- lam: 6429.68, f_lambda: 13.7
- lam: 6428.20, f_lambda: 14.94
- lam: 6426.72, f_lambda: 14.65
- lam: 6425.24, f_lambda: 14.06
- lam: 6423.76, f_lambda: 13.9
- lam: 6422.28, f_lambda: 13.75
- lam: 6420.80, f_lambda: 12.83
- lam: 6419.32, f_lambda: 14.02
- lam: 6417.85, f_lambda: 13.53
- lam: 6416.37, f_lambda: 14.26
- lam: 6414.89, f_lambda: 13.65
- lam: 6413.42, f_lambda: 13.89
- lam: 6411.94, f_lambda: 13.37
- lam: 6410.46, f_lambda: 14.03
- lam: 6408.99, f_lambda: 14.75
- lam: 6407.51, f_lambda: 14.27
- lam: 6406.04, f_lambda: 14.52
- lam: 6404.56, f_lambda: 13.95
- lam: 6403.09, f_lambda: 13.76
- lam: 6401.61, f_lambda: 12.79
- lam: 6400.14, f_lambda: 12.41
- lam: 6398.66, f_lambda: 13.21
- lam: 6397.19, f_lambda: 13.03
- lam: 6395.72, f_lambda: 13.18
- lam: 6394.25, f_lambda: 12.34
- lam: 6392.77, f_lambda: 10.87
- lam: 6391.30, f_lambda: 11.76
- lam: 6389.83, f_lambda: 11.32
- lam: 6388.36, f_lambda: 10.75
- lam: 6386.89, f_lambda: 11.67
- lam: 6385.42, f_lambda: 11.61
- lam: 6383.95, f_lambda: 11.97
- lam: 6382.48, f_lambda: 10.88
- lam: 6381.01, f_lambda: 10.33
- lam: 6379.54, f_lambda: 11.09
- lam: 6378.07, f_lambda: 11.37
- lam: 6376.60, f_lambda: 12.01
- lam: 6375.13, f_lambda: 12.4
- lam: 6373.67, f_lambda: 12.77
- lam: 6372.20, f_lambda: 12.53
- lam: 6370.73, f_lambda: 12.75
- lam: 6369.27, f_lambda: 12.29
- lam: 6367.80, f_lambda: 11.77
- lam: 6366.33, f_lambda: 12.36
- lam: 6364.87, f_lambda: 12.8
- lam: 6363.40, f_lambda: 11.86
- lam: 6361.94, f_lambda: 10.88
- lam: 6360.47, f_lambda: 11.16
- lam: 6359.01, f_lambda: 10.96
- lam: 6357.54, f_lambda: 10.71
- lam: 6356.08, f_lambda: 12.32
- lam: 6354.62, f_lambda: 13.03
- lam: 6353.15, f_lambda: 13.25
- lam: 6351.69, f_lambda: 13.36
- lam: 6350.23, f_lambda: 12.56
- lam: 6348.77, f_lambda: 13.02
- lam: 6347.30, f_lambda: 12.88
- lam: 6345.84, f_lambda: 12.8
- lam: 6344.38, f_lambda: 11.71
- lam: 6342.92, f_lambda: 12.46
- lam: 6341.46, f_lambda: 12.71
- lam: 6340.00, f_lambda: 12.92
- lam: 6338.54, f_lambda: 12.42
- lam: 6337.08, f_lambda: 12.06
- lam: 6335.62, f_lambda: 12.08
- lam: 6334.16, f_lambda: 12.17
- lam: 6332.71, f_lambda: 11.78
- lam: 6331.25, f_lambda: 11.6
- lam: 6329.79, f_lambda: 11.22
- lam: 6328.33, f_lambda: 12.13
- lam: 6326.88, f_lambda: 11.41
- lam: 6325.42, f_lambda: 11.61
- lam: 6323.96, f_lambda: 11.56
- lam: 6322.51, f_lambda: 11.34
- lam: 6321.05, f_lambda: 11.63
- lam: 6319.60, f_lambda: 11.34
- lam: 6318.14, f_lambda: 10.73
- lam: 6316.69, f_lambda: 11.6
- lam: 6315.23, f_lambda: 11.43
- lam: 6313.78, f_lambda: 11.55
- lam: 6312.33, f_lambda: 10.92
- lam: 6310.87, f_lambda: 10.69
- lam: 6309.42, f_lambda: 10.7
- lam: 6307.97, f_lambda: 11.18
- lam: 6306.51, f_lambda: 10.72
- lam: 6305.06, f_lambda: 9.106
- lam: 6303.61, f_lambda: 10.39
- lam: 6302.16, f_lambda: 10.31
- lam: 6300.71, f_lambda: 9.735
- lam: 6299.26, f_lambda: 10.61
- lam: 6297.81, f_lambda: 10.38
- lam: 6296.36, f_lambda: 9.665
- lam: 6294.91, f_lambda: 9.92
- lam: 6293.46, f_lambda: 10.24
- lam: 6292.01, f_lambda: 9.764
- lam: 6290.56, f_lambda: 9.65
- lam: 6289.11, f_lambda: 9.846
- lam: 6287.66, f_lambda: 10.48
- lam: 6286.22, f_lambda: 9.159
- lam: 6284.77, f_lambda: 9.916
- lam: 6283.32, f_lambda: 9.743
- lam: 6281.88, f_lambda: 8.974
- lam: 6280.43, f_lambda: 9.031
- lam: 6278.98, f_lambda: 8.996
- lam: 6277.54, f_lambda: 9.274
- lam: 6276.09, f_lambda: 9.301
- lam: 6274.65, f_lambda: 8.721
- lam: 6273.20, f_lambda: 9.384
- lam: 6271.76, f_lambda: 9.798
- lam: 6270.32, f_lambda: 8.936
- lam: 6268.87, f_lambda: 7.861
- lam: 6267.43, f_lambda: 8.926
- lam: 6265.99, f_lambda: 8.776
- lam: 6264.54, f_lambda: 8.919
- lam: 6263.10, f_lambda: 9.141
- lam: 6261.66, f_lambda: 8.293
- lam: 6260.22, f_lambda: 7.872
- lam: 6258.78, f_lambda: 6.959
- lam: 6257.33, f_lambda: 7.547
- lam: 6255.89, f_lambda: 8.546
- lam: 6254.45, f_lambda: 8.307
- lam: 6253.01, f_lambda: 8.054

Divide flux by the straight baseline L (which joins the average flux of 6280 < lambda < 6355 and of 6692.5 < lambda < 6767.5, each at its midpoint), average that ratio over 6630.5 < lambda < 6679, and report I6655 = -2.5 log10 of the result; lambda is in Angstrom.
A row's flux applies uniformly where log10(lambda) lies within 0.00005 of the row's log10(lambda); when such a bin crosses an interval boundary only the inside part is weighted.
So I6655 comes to -0.17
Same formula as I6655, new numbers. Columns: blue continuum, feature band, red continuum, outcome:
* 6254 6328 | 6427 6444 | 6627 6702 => -0.247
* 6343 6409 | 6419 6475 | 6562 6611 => -0.080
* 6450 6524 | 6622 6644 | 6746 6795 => -0.083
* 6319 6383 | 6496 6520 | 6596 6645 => -0.135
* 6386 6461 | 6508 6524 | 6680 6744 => -0.232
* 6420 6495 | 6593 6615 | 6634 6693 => -0.147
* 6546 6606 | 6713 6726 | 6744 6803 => 0.158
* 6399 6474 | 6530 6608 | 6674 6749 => -0.217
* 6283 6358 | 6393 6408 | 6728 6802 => -0.175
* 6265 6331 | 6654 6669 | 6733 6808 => -0.161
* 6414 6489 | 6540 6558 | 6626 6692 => -0.170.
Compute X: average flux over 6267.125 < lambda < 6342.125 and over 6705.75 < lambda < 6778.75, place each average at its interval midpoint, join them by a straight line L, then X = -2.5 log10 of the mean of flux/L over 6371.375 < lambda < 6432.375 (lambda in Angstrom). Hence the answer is -0.204 mag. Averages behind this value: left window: 10.5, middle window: 12.9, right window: 11.3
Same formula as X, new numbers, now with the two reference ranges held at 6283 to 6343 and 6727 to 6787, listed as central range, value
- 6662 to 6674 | -0.16 mag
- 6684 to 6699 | -0.06 mag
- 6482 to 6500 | -0.25 mag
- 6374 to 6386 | -0.05 mag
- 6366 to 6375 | -0.13 mag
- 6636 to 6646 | -0.24 mag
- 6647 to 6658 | -0.16 mag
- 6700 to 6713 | -0.10 mag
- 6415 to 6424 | -0.23 mag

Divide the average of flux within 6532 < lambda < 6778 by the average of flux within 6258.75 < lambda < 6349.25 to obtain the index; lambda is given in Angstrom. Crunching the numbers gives 1.28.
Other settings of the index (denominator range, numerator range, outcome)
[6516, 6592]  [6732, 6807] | 0.70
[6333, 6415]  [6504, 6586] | 1.29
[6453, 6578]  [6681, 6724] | 0.75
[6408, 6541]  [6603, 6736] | 0.86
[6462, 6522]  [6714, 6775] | 0.74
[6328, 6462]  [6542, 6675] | 1.13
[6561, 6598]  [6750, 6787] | 0.74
